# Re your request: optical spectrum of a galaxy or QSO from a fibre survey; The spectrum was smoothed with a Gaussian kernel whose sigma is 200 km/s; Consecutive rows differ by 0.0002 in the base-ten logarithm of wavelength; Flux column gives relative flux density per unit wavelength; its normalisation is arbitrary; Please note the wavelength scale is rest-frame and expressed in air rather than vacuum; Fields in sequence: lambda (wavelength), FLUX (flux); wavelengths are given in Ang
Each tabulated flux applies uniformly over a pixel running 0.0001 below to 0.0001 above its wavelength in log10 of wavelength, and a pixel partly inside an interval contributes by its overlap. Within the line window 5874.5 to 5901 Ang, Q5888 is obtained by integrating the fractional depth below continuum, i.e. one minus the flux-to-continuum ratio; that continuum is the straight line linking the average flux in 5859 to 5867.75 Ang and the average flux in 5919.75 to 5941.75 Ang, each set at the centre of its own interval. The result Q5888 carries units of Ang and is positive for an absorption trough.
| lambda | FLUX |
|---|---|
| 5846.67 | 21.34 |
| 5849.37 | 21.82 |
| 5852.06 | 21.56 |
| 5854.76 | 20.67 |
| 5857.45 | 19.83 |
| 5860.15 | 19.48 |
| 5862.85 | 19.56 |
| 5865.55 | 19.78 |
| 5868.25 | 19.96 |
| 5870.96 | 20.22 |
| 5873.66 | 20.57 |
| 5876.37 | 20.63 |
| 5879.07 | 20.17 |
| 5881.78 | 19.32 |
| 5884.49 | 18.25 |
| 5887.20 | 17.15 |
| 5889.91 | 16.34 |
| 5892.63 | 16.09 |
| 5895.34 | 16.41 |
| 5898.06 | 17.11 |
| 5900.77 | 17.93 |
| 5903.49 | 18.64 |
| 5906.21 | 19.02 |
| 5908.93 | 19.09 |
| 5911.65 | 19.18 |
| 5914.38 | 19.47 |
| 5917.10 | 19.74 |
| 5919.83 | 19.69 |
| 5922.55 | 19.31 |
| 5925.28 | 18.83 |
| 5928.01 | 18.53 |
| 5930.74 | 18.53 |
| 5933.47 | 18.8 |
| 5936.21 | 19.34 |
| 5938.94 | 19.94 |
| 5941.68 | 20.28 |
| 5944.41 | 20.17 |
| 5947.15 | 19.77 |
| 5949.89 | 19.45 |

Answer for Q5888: 2.0 Ang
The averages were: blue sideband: 19.6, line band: 18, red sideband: 19.2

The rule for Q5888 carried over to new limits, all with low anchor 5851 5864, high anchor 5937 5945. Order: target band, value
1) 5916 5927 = 0.4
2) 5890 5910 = 2.5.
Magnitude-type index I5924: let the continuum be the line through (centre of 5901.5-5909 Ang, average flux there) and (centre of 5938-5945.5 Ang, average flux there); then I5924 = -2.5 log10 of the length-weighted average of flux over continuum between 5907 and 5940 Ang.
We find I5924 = 0.02 mag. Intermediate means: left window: 18.8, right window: 20.1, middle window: 19.2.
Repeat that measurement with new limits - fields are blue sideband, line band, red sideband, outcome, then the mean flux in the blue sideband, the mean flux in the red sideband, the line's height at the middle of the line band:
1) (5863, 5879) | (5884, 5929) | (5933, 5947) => 0.10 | 20.2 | 19.8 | 20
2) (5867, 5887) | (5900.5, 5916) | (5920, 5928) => 0.02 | 19.7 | 19.1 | 19.3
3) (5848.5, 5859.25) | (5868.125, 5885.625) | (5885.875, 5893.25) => -0.10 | 20.9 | 16.6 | 18.1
